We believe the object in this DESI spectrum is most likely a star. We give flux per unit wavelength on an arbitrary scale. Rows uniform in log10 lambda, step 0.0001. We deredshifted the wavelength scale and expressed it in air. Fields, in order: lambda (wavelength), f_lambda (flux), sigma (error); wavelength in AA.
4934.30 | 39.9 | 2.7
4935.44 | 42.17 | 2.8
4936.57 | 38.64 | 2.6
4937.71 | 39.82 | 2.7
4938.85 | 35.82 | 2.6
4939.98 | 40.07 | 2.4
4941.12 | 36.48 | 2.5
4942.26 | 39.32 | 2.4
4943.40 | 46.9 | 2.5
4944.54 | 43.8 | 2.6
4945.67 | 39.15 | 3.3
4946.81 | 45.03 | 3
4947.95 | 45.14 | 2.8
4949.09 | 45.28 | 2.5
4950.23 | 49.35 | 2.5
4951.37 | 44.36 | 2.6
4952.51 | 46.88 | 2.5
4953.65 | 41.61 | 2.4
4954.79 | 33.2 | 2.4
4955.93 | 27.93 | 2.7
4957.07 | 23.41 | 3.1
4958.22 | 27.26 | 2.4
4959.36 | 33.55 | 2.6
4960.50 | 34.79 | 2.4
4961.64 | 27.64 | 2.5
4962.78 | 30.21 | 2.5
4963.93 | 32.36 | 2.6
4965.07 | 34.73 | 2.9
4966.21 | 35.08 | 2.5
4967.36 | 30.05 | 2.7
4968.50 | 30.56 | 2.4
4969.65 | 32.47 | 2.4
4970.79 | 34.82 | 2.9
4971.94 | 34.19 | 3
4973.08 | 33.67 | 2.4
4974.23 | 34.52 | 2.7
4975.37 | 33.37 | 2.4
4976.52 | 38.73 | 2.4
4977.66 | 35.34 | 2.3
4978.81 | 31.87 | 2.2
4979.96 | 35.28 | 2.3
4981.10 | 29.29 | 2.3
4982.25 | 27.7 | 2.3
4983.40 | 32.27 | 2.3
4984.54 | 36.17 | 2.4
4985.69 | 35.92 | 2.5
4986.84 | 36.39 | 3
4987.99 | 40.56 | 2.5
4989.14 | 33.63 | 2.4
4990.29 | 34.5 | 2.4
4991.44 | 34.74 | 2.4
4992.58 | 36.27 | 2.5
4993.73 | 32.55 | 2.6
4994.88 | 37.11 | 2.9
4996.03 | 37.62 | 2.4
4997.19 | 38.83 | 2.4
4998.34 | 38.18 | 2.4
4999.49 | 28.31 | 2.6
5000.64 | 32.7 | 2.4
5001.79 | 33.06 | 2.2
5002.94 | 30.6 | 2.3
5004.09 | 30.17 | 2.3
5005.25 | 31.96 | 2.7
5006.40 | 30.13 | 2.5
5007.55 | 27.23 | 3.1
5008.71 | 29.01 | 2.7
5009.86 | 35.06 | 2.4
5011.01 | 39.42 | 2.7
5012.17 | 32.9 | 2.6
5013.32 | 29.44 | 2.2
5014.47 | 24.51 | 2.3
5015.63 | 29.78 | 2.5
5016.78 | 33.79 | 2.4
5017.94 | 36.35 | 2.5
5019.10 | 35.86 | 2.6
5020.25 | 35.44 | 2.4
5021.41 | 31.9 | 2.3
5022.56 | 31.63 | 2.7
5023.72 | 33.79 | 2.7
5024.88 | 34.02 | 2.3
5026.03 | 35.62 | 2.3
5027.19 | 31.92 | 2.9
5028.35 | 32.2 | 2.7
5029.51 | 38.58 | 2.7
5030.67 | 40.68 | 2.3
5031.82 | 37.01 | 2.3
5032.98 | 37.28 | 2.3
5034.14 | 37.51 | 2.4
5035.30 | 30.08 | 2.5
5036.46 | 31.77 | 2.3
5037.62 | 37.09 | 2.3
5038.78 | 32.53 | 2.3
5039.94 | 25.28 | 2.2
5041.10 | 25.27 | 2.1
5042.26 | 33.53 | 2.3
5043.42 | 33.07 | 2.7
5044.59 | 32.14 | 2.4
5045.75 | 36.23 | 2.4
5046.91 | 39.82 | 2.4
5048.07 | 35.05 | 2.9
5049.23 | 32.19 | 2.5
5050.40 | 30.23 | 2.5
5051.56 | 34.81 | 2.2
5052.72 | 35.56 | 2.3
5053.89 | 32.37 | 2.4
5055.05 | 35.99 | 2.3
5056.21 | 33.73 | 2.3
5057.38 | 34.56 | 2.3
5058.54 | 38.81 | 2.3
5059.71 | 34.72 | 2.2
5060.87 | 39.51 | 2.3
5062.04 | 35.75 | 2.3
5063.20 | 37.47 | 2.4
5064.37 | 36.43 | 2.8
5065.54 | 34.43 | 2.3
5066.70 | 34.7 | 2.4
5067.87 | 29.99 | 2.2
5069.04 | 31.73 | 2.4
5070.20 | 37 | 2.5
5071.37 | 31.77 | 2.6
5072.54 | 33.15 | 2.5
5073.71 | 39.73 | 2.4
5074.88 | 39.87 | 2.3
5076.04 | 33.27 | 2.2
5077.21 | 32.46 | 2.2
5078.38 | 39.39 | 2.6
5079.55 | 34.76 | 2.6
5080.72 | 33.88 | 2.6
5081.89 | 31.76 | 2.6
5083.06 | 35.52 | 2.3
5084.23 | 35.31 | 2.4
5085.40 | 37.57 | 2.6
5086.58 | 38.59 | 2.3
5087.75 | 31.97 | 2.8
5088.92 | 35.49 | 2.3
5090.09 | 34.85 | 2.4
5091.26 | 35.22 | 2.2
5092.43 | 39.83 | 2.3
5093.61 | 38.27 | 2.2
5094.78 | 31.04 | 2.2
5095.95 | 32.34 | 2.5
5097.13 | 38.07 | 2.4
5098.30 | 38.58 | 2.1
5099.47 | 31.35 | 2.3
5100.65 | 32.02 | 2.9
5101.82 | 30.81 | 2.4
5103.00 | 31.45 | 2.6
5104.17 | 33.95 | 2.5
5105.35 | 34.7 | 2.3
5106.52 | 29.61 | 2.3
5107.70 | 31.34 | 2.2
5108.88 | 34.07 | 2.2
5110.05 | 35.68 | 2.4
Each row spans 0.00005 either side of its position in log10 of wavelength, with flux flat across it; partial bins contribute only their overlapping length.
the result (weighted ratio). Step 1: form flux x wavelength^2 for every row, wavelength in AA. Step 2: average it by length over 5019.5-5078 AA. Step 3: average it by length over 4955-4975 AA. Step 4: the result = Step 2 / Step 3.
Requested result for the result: 1.1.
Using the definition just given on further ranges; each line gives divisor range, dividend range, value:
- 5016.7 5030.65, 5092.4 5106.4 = 1.01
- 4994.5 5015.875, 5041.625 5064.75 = 1.10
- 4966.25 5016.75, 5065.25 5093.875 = 1.09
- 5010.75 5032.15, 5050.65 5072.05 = 1.05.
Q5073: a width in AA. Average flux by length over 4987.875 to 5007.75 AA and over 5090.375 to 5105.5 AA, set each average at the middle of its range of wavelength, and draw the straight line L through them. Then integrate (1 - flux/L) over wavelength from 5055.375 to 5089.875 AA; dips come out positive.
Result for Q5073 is -1.0 AA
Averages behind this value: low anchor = 33.8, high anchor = 34.4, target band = 35.3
